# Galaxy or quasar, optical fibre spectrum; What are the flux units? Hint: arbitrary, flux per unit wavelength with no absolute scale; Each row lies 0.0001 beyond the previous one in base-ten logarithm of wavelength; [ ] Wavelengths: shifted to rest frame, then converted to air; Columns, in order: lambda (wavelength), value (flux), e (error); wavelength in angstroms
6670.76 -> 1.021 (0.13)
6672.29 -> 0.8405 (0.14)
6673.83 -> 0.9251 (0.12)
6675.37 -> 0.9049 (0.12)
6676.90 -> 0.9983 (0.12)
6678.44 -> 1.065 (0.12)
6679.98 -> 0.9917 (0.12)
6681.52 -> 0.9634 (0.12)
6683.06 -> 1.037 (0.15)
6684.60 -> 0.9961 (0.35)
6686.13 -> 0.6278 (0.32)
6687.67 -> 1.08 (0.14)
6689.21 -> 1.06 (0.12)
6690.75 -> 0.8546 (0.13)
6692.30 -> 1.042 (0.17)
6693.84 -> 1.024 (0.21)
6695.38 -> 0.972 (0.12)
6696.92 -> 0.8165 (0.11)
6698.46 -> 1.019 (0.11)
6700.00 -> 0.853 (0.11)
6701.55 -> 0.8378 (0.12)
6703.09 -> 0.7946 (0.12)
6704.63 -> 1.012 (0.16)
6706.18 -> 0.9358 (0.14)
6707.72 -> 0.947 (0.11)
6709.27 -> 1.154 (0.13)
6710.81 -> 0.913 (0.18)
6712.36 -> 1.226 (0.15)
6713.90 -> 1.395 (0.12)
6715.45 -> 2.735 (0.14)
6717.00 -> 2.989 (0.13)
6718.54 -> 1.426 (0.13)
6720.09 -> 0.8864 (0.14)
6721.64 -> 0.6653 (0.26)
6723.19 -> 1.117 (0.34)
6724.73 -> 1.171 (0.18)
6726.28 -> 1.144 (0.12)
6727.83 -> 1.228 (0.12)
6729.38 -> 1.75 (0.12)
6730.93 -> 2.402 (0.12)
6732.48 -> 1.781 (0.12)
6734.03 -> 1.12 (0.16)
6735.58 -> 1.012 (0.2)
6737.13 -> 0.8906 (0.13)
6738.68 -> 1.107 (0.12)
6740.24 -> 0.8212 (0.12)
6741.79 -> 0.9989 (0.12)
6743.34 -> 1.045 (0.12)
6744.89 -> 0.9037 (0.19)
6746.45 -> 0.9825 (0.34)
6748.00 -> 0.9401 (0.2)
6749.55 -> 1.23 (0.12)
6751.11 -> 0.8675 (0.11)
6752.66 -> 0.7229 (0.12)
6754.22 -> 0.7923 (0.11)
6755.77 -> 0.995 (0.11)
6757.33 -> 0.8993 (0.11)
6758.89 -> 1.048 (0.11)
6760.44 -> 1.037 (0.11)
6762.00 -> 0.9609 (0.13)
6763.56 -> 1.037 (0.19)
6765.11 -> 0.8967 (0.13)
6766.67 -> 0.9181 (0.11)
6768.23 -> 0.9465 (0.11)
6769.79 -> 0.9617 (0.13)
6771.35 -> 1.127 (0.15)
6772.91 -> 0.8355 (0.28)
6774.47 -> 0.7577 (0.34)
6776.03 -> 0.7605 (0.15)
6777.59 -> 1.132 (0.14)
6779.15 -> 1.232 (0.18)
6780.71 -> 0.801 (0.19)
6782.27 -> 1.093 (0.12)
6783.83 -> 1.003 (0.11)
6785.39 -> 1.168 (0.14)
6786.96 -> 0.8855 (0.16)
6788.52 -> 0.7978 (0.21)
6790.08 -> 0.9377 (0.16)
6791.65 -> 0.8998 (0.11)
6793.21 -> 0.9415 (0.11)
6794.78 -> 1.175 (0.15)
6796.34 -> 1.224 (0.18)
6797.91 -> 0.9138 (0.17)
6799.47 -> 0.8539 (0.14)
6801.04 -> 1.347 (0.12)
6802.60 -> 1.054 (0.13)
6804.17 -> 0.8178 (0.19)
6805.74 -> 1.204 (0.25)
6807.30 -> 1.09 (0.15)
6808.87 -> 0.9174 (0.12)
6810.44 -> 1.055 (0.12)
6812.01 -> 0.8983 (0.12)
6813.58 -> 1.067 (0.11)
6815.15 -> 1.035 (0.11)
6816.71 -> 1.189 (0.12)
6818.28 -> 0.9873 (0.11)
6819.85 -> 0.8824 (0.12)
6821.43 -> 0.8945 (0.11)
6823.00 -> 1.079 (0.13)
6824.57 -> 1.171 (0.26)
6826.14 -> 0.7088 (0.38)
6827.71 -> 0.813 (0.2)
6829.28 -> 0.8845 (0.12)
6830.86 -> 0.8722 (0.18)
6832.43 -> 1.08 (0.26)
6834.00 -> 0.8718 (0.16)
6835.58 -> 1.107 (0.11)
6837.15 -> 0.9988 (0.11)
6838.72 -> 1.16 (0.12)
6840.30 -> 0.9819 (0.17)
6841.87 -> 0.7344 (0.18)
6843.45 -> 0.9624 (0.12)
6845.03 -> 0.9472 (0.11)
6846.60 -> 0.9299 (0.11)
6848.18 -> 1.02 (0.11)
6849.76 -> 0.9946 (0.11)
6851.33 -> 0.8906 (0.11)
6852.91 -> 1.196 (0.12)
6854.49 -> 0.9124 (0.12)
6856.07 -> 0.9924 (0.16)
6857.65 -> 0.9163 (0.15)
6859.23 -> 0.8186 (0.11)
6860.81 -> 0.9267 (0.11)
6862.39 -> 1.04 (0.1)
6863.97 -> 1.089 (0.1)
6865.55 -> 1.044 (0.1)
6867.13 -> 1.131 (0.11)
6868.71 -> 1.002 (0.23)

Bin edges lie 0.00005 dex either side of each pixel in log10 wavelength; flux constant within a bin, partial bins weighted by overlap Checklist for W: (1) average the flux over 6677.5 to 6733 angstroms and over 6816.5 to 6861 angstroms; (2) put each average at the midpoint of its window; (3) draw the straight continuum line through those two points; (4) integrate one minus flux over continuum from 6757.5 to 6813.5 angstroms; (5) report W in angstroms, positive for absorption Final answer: 3.1 angstroms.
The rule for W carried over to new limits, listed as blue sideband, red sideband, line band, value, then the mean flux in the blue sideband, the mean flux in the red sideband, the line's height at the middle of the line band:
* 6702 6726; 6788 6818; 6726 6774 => 4.4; 1.28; 1.02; 1.18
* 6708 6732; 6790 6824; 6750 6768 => 4.8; 1.47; 1.02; 1.27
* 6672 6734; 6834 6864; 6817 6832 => 1.1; 1.17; 0.974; 1.01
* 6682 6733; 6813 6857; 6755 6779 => 3.0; 1.21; 0.977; 1.1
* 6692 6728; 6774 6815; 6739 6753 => 1.9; 1.18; 1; 1.11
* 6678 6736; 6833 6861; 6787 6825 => 0.6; 1.19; 0.966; 1.03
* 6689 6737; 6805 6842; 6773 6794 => 2.5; 1.23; 0.991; 1.08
